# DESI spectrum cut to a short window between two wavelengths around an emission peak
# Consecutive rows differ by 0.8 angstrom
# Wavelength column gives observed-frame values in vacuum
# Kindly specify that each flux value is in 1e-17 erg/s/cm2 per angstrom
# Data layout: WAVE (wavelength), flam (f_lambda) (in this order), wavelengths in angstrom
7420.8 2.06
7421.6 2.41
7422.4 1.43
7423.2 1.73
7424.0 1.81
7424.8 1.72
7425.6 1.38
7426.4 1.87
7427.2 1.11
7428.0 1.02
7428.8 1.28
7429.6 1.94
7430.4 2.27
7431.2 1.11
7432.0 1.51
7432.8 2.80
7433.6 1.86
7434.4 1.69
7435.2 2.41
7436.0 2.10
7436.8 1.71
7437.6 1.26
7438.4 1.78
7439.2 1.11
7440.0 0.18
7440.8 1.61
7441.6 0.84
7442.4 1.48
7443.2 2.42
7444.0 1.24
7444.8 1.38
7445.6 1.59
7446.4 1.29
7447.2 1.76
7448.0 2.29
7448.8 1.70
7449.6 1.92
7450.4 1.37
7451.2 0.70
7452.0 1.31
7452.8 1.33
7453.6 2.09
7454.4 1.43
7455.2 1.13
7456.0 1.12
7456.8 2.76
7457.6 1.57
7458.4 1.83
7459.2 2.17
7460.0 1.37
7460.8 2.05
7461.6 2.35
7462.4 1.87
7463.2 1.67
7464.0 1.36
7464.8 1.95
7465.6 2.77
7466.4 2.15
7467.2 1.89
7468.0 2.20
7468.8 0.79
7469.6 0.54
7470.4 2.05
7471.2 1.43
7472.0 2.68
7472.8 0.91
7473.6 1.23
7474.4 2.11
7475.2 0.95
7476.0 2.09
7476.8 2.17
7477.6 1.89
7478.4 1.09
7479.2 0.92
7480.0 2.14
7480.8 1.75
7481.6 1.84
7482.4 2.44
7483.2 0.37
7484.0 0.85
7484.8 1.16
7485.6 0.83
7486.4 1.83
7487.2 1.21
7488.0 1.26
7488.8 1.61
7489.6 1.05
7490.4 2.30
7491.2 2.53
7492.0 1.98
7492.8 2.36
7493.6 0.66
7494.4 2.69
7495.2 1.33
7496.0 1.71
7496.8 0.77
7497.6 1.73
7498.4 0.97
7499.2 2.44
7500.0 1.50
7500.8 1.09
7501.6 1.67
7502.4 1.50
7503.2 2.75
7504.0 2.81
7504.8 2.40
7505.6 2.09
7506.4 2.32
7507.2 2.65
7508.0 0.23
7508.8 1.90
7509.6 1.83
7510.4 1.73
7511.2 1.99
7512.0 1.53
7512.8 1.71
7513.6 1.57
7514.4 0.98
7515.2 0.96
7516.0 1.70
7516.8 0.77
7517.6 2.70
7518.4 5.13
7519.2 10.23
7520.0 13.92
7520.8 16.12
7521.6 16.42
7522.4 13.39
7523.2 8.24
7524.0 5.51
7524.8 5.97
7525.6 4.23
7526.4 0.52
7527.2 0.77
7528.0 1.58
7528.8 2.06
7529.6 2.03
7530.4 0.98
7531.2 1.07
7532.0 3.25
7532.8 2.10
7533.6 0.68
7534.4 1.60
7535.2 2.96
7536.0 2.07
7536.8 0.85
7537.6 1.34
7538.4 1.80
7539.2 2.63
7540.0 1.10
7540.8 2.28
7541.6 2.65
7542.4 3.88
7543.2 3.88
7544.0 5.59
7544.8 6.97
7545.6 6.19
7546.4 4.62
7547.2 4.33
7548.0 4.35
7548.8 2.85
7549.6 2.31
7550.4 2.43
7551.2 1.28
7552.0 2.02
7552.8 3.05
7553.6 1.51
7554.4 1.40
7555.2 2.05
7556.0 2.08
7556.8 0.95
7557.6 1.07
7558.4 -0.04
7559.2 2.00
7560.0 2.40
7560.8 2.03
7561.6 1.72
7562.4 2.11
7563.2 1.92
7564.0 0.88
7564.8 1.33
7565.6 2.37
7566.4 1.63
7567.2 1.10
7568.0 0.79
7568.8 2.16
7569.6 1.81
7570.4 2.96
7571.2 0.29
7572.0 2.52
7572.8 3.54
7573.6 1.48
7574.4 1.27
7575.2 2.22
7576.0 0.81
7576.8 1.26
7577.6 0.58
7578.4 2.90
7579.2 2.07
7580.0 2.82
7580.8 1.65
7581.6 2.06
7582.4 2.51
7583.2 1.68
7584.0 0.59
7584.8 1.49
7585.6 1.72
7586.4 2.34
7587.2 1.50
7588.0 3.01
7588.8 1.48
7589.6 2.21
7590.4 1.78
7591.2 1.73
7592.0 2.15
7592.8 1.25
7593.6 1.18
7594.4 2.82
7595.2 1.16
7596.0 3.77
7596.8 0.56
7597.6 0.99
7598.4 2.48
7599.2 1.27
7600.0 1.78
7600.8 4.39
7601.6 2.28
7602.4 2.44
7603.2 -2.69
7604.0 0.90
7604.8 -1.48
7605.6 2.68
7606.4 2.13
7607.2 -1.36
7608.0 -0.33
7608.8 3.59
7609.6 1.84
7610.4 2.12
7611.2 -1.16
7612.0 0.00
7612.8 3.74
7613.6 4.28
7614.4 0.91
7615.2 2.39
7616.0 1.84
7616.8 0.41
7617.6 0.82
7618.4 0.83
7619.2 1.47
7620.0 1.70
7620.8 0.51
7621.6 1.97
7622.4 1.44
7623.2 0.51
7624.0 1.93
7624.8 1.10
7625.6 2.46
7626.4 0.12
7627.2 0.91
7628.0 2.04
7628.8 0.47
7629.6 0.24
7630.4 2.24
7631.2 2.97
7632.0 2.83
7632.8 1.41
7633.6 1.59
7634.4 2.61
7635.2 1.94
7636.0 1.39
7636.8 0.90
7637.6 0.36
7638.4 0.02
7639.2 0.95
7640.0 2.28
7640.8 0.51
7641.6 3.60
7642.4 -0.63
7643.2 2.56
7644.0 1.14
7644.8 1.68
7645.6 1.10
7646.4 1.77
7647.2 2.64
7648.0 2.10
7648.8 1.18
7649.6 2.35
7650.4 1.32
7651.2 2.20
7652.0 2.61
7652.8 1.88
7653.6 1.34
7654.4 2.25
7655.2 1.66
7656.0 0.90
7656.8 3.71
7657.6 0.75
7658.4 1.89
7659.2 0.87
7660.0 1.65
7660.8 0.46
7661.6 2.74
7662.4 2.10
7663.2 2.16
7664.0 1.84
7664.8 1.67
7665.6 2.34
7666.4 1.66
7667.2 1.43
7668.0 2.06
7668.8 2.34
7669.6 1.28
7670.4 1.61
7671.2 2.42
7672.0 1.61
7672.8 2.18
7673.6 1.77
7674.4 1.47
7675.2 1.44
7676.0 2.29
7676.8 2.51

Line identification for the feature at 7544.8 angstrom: [N II]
